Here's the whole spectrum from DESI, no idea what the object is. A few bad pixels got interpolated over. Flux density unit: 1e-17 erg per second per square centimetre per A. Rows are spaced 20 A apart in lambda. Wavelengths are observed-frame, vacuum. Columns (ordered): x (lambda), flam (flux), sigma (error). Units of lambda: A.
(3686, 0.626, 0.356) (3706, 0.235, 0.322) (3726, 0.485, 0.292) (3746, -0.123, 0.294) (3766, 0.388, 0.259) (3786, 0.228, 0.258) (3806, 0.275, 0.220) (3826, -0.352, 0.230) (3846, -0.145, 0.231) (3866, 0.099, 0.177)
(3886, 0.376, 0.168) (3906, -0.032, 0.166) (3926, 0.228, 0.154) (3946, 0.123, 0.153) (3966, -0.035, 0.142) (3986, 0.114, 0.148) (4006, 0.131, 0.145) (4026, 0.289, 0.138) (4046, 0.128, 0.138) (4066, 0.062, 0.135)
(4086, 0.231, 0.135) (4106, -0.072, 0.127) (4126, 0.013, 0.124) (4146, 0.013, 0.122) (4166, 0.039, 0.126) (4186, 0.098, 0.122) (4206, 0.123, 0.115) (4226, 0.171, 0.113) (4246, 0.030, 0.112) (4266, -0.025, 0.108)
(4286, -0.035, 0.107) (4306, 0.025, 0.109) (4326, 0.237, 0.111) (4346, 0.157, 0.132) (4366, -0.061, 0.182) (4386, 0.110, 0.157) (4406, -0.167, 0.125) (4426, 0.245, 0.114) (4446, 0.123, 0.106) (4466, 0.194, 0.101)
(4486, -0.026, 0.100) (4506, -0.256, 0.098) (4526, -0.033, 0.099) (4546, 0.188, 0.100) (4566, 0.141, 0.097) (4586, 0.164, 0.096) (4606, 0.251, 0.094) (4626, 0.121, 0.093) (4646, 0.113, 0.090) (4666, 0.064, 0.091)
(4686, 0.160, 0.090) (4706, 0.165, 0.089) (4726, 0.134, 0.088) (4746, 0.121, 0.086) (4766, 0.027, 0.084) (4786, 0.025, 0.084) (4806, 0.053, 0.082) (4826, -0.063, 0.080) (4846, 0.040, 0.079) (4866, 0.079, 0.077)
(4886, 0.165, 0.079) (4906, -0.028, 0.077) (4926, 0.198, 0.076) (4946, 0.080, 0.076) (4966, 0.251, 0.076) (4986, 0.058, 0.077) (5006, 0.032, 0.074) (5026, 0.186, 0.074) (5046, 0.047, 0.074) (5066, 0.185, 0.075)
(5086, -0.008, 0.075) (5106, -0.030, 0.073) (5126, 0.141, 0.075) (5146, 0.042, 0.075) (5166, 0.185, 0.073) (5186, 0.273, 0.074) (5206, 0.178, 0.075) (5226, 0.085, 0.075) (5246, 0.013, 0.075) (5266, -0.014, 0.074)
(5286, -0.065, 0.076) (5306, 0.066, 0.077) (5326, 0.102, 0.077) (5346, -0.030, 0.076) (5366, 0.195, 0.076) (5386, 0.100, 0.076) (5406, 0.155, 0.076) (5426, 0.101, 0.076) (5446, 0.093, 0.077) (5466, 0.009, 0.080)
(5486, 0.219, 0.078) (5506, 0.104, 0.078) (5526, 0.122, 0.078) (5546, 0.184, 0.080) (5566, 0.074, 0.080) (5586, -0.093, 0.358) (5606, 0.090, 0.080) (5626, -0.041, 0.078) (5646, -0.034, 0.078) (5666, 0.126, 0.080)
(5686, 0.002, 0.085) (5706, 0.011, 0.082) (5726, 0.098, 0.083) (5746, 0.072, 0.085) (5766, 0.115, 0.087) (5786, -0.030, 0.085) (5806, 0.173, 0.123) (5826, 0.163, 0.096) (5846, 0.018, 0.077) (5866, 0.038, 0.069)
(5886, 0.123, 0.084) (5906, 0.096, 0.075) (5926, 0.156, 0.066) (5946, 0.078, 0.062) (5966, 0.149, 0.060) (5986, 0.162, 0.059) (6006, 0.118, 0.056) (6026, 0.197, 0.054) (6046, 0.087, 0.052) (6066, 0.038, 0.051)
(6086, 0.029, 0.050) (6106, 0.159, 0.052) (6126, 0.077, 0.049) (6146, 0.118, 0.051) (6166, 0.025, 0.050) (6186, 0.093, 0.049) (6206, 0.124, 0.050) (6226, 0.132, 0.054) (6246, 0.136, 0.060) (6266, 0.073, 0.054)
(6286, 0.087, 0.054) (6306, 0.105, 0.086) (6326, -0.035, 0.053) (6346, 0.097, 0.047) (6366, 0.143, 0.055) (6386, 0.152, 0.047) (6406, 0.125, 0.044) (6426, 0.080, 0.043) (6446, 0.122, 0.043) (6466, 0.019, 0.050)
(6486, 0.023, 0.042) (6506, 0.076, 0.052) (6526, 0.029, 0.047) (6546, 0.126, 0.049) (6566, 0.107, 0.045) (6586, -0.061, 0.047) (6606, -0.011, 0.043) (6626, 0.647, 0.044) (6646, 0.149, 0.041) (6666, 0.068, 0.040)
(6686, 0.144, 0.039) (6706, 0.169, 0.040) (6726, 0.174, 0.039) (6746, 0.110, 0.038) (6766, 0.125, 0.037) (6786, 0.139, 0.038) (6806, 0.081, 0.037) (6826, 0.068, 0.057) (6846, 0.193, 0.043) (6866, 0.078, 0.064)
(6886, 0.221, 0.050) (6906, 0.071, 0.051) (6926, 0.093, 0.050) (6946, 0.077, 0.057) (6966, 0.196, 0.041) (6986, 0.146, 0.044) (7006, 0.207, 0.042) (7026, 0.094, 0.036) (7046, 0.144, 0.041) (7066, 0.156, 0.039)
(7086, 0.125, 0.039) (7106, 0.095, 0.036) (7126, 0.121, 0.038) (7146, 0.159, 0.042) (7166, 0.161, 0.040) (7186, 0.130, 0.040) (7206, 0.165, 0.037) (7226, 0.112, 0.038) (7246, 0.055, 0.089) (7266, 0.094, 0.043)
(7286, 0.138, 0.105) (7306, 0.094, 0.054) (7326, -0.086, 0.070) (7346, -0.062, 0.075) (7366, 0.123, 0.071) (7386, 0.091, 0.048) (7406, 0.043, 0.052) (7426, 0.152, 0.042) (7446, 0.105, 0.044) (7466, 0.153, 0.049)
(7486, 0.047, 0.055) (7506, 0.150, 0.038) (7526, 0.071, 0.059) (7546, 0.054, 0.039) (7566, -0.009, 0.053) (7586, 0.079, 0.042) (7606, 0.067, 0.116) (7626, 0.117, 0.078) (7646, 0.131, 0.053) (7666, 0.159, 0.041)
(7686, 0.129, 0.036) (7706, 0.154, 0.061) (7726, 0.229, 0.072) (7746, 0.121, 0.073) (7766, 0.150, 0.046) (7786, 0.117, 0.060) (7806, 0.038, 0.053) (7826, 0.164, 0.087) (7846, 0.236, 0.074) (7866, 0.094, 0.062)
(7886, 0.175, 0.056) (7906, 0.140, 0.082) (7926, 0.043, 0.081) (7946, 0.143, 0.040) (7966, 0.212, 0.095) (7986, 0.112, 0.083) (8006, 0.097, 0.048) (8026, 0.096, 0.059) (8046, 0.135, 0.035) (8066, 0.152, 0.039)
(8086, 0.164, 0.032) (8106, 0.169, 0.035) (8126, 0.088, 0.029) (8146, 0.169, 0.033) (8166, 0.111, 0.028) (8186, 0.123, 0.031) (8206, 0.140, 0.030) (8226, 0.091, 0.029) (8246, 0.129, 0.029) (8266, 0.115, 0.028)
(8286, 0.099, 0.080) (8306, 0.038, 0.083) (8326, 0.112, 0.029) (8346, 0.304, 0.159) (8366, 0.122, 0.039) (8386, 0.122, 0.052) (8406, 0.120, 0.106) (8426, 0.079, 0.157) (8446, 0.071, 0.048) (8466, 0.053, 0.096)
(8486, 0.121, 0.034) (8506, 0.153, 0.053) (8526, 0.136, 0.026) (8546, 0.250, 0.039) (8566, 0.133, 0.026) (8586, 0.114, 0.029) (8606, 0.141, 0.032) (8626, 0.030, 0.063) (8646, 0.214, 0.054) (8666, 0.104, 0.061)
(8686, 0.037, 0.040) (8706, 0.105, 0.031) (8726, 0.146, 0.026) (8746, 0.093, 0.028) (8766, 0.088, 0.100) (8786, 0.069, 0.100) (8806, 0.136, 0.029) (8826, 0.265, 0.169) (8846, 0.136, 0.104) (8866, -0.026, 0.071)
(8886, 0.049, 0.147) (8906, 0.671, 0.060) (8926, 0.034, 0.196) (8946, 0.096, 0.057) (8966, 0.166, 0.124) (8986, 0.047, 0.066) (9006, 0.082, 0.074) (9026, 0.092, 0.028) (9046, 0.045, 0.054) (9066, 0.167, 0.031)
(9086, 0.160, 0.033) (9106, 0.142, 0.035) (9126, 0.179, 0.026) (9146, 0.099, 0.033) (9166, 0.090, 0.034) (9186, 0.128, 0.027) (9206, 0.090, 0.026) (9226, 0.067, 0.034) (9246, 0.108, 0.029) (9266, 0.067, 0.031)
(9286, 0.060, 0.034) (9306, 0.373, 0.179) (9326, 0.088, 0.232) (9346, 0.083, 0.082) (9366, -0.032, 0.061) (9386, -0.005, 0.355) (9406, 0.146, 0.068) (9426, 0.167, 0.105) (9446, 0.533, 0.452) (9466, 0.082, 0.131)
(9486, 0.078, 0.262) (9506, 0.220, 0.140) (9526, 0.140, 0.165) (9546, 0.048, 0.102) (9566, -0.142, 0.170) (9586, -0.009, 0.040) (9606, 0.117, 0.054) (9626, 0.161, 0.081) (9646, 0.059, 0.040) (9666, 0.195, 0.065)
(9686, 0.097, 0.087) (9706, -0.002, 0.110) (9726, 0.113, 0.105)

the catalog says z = 0.779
